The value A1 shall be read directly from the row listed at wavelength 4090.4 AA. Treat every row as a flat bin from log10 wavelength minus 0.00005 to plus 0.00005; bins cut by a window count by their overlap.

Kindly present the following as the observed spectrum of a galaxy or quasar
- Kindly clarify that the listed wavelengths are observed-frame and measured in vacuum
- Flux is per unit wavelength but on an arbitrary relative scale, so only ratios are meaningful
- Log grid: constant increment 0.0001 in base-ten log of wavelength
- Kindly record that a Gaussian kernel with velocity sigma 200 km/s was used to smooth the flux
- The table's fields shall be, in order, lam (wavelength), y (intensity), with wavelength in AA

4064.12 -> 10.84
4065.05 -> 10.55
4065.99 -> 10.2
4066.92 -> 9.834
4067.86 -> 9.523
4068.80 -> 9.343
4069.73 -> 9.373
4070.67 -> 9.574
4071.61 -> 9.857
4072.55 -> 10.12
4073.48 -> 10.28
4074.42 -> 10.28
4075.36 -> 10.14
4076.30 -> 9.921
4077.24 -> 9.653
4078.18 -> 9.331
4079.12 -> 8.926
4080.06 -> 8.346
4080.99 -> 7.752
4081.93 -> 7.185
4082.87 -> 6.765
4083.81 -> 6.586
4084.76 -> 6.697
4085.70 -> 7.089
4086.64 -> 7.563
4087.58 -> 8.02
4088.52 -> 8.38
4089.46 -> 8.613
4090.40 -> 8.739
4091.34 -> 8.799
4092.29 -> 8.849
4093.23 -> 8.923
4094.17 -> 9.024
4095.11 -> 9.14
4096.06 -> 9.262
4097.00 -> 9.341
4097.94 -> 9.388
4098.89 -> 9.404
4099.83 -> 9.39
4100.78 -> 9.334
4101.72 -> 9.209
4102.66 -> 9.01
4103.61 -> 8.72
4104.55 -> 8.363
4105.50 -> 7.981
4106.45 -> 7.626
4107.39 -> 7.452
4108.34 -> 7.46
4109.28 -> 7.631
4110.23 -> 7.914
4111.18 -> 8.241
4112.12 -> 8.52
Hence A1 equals 8.739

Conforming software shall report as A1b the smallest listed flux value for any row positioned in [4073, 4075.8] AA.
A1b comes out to 10.14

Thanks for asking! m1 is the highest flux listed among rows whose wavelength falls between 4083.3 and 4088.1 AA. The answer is 8.02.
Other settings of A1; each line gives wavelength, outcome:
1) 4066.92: 9.834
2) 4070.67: 9.574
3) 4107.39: 7.452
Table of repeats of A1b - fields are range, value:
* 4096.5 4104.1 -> 8.72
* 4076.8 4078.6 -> 9.331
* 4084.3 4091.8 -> 6.697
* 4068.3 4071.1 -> 9.343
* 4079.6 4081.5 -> 7.752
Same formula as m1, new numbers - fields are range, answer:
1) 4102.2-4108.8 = 9.01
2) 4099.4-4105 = 9.39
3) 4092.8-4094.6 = 9.024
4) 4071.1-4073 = 10.12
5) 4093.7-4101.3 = 9.404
